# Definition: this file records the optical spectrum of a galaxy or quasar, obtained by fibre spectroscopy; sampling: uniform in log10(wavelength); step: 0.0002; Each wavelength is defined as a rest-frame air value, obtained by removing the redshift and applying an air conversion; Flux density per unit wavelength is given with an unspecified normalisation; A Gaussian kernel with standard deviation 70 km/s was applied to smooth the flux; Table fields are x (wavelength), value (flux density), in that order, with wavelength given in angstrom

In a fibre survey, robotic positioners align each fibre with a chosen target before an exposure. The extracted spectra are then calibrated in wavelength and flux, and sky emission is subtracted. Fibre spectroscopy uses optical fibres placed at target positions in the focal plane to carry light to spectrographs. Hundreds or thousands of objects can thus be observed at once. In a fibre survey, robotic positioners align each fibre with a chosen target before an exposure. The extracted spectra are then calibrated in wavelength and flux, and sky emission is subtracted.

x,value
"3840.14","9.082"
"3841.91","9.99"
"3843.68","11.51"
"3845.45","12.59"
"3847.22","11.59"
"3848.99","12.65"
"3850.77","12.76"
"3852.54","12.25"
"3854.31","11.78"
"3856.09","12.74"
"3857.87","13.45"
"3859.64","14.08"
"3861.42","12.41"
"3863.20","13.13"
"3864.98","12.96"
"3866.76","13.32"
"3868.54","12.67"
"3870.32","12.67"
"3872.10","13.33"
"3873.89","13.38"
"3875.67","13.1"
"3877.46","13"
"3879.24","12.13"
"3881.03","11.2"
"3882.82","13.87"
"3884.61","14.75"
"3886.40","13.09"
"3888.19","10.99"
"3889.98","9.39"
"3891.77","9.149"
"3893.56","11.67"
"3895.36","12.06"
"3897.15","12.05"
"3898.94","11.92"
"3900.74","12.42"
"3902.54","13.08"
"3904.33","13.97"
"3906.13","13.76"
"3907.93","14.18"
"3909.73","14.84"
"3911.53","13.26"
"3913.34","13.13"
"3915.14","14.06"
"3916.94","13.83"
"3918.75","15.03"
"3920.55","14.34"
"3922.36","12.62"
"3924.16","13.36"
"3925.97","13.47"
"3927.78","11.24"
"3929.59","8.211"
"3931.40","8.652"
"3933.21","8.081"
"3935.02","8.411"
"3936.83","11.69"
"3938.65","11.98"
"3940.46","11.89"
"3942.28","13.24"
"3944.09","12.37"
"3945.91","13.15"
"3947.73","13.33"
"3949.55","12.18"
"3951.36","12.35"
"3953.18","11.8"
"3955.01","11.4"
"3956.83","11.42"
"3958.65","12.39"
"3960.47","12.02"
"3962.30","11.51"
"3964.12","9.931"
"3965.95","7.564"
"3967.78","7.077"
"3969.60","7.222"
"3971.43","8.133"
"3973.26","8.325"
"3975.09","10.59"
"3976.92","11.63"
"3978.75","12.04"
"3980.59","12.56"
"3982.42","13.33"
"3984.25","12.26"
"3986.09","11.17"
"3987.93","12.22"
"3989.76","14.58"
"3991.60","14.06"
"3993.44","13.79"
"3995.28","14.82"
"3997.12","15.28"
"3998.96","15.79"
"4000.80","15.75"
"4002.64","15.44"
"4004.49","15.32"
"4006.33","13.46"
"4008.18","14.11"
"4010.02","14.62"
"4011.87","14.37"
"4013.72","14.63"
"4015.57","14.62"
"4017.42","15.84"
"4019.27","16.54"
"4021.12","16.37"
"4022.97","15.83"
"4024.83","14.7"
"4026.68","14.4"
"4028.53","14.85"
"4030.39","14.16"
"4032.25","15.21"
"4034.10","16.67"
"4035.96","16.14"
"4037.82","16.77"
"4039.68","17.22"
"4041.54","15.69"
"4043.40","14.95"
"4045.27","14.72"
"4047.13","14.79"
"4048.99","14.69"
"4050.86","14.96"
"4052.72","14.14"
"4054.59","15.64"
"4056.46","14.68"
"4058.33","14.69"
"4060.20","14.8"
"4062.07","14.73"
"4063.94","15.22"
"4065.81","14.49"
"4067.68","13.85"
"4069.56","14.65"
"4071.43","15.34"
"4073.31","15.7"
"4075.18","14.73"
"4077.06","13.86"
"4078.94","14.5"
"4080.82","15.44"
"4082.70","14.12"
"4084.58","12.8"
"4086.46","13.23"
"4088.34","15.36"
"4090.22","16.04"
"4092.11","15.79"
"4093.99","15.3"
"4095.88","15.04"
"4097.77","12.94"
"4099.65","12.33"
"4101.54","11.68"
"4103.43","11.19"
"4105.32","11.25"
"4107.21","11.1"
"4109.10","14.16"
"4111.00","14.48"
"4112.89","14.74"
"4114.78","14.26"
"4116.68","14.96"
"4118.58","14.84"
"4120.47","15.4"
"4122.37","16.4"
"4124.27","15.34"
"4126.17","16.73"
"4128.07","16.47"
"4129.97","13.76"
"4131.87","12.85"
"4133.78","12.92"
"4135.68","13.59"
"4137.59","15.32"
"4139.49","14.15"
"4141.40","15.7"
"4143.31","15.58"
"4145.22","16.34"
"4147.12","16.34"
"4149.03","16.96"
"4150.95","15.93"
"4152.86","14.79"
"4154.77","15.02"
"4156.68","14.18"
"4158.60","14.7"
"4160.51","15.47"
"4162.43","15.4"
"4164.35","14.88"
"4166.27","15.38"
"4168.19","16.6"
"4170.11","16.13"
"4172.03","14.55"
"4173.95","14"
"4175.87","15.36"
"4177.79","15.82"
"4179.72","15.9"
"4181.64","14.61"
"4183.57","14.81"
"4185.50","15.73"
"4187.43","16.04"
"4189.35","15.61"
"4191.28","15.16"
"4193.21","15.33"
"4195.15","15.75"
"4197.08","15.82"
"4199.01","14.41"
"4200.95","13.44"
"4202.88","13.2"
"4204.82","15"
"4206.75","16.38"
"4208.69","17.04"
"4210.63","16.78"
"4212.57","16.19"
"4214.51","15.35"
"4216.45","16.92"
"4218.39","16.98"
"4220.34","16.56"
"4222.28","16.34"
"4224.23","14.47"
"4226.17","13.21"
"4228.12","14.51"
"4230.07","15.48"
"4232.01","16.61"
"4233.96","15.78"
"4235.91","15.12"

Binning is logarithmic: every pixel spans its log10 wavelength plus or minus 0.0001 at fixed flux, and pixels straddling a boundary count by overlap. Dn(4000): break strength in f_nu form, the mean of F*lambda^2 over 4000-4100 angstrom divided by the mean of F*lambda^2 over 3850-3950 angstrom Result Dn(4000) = 1.29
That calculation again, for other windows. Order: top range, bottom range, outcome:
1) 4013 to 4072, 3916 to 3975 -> 1.43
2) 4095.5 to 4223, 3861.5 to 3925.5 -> 1.33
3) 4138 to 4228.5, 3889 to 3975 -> 1.50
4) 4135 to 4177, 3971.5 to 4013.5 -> 1.24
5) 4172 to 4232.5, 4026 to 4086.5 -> 1.11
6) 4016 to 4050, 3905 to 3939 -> 1.33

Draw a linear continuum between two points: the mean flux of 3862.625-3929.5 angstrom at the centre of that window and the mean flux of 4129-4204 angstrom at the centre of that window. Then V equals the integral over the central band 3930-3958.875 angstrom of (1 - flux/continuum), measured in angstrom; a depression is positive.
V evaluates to 3.9 angstrom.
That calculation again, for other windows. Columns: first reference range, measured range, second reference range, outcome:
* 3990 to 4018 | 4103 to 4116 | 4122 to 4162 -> 1.7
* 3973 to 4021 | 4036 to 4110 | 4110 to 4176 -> 0.3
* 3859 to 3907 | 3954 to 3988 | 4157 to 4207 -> 6.9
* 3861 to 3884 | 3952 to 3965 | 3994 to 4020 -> 2.5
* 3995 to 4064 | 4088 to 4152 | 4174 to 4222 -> 3.5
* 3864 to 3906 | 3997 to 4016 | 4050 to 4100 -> -1.4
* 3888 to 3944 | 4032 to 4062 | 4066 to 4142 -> -3.7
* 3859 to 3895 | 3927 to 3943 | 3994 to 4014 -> 3.8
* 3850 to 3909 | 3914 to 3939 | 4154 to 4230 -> 2.4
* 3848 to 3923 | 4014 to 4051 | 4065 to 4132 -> -4.2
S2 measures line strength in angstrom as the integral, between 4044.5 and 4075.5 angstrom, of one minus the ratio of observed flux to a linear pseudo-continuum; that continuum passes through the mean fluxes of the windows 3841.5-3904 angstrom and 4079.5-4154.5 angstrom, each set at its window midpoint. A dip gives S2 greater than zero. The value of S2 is -1.8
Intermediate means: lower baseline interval 12.4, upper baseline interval 14.5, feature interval 14.8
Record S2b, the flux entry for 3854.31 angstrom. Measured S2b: 11.78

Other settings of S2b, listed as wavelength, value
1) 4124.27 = 15.34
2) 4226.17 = 13.21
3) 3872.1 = 13.33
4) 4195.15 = 15.75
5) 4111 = 14.48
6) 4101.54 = 11.68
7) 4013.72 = 14.63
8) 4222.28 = 16.34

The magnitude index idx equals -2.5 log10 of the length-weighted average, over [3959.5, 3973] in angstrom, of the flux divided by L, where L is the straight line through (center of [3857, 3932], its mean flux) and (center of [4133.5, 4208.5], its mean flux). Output 0.42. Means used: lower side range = 12.7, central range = 9.04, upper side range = 15.2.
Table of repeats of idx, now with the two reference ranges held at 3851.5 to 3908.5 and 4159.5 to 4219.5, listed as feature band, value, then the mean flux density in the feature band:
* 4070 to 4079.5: -0.03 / 14.8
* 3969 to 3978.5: 0.39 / 9.45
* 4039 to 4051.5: -0.08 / 15.3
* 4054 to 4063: -0.04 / 14.9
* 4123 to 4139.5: 0.02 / 14.6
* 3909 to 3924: -0.07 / 13.9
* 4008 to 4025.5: -0.10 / 15.2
